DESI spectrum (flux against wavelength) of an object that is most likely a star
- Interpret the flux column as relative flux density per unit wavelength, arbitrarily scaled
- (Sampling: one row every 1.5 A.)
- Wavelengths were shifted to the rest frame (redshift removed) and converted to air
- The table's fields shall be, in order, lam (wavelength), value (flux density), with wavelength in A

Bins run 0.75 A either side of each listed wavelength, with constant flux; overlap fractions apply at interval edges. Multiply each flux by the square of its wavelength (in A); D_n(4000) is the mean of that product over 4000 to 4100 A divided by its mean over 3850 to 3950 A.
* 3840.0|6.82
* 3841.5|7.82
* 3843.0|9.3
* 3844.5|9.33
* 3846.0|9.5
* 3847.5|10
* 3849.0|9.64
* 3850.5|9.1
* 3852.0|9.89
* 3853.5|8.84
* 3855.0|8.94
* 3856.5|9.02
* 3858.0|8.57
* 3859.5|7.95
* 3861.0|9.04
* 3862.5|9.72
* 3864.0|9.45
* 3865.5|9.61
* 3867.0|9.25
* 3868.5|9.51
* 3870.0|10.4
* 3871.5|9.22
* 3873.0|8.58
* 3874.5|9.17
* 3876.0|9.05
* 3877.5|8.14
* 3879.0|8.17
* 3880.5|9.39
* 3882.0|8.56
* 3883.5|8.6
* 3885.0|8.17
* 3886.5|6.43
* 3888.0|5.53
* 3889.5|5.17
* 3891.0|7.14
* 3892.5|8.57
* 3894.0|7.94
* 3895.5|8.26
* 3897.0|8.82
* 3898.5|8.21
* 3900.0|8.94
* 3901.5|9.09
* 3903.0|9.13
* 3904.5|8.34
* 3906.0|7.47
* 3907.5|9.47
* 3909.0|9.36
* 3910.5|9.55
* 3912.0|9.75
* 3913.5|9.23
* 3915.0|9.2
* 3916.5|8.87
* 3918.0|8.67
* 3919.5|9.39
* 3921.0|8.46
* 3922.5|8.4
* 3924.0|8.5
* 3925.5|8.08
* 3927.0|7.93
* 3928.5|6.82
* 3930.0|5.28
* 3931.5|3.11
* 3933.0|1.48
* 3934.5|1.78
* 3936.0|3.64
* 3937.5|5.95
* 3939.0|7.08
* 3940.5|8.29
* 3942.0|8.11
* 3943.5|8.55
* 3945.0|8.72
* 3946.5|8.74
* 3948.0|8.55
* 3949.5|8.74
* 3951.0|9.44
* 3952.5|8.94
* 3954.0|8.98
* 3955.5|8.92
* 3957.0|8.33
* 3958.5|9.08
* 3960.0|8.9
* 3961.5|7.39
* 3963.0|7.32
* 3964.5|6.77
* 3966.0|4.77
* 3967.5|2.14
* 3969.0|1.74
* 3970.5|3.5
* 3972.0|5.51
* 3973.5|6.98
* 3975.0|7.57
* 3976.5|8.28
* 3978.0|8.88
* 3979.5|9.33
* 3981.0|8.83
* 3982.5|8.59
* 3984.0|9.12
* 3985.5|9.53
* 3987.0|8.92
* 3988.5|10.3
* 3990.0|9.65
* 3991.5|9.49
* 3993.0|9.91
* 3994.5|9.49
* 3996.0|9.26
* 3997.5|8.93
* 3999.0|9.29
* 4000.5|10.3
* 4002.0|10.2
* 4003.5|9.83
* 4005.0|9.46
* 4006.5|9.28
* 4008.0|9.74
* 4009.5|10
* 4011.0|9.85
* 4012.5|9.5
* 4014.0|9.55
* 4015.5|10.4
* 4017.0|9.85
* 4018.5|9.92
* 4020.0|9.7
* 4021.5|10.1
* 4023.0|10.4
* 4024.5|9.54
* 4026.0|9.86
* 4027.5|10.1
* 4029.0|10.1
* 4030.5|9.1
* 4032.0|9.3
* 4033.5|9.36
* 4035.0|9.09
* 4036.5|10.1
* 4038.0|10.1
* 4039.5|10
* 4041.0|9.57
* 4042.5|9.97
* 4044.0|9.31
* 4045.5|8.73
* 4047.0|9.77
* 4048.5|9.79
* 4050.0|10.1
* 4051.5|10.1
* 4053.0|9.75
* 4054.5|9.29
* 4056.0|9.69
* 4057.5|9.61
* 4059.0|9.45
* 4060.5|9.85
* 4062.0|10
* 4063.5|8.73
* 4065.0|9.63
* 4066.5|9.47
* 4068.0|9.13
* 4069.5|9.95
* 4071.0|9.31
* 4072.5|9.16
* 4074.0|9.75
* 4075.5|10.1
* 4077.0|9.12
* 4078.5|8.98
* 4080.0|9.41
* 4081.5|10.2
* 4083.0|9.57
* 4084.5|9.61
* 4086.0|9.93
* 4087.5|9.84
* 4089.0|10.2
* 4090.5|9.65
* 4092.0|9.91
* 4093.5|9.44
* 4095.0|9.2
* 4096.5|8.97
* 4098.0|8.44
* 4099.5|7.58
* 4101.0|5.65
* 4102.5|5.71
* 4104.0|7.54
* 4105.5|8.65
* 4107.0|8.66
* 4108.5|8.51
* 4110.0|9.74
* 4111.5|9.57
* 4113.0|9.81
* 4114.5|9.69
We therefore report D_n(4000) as 1.28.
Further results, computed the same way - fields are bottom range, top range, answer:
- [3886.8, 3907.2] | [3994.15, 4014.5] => 1.29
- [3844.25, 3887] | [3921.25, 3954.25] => 0.81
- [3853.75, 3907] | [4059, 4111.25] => 1.19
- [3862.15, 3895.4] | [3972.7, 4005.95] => 1.15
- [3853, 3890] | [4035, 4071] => 1.23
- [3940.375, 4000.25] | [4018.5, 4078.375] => 1.24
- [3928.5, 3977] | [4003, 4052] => 1.52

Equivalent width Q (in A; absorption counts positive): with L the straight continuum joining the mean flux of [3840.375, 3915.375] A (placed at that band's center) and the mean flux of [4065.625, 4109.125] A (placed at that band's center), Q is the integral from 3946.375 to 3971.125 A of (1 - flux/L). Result 4.7 A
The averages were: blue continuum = 8.74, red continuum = 9.03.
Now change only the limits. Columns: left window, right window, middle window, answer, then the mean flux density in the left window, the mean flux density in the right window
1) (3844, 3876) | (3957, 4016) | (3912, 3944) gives 6.40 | 9.27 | 8.39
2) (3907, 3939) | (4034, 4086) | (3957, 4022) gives -0.73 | 7.26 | 9.6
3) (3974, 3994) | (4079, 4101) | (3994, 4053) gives -3.59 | 9.09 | 9.29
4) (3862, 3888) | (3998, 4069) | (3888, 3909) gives 1.87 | 8.8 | 9.7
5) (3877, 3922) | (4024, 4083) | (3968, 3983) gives 3.65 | 8.4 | 9.6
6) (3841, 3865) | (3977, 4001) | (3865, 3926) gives 4.19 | 9.15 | 9.34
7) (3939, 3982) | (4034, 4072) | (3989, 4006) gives -2.54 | 7.54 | 9.61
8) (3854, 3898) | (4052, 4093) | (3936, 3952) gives 1.57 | 8.5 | 9.61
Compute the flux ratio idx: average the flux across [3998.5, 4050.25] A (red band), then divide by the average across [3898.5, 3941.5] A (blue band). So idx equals 1.29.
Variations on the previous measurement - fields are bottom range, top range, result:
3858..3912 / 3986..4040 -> 1.13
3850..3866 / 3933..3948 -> 0.72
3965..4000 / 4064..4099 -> 1.21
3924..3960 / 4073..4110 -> 1.24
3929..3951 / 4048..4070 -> 1.50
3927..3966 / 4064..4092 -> 1.35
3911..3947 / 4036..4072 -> 1.33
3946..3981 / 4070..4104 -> 1.23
